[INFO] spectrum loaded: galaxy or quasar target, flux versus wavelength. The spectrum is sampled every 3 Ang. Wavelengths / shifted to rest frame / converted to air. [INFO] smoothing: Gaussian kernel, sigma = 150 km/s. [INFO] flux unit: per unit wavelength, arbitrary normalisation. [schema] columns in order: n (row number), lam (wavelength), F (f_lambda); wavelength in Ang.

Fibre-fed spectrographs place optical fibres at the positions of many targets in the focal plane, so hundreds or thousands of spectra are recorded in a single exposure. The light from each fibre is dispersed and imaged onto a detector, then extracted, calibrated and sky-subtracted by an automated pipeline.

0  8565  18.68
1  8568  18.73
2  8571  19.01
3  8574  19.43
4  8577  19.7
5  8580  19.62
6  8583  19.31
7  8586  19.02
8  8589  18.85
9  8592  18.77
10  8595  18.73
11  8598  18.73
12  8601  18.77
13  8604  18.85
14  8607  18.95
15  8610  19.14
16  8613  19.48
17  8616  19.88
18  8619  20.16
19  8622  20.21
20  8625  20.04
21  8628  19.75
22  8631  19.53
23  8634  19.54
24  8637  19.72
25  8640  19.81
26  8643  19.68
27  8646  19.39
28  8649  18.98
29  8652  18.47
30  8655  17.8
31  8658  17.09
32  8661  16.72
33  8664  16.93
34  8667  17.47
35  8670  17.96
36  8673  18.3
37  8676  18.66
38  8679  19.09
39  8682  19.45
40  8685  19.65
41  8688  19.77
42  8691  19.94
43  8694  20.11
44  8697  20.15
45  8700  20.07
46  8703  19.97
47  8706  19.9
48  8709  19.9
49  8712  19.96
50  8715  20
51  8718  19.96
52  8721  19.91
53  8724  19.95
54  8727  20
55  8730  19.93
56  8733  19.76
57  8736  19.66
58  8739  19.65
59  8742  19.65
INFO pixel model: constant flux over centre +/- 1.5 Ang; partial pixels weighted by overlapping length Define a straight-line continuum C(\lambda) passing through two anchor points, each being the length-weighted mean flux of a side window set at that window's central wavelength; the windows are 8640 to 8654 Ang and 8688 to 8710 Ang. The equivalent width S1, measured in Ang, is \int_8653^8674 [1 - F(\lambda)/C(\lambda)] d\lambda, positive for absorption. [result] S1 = 2.1 Ang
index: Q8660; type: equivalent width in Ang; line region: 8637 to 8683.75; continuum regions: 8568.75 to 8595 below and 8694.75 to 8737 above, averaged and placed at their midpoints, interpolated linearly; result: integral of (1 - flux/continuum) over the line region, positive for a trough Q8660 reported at 2.8 Ang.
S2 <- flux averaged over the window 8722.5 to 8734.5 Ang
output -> 19.9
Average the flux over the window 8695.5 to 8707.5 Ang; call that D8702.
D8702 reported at 20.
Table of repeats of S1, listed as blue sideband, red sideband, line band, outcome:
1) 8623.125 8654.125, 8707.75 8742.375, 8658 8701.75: 1.87 Ang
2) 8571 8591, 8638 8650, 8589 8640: 0.03 Ang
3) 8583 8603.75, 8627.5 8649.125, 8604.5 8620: -0.24 Ang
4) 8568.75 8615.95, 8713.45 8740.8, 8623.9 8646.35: -0.40 Ang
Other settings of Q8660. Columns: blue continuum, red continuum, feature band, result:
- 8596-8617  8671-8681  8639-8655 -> -0.22 Ang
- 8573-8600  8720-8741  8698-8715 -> -0.22 Ang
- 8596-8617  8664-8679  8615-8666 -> -1.23 Ang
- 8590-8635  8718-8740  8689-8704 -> -0.25 Ang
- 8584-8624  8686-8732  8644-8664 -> 1.57 Ang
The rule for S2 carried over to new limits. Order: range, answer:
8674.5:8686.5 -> 19.2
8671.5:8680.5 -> 18.7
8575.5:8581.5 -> 19.7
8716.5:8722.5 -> 19.9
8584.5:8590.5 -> 18.9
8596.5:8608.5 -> 18.8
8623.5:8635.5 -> 19.7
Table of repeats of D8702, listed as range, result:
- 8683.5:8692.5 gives 19.8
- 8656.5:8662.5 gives 16.9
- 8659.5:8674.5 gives 17.5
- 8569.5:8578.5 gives 19.4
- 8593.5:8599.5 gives 18.7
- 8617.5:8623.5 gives 20.2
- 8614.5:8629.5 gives 20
